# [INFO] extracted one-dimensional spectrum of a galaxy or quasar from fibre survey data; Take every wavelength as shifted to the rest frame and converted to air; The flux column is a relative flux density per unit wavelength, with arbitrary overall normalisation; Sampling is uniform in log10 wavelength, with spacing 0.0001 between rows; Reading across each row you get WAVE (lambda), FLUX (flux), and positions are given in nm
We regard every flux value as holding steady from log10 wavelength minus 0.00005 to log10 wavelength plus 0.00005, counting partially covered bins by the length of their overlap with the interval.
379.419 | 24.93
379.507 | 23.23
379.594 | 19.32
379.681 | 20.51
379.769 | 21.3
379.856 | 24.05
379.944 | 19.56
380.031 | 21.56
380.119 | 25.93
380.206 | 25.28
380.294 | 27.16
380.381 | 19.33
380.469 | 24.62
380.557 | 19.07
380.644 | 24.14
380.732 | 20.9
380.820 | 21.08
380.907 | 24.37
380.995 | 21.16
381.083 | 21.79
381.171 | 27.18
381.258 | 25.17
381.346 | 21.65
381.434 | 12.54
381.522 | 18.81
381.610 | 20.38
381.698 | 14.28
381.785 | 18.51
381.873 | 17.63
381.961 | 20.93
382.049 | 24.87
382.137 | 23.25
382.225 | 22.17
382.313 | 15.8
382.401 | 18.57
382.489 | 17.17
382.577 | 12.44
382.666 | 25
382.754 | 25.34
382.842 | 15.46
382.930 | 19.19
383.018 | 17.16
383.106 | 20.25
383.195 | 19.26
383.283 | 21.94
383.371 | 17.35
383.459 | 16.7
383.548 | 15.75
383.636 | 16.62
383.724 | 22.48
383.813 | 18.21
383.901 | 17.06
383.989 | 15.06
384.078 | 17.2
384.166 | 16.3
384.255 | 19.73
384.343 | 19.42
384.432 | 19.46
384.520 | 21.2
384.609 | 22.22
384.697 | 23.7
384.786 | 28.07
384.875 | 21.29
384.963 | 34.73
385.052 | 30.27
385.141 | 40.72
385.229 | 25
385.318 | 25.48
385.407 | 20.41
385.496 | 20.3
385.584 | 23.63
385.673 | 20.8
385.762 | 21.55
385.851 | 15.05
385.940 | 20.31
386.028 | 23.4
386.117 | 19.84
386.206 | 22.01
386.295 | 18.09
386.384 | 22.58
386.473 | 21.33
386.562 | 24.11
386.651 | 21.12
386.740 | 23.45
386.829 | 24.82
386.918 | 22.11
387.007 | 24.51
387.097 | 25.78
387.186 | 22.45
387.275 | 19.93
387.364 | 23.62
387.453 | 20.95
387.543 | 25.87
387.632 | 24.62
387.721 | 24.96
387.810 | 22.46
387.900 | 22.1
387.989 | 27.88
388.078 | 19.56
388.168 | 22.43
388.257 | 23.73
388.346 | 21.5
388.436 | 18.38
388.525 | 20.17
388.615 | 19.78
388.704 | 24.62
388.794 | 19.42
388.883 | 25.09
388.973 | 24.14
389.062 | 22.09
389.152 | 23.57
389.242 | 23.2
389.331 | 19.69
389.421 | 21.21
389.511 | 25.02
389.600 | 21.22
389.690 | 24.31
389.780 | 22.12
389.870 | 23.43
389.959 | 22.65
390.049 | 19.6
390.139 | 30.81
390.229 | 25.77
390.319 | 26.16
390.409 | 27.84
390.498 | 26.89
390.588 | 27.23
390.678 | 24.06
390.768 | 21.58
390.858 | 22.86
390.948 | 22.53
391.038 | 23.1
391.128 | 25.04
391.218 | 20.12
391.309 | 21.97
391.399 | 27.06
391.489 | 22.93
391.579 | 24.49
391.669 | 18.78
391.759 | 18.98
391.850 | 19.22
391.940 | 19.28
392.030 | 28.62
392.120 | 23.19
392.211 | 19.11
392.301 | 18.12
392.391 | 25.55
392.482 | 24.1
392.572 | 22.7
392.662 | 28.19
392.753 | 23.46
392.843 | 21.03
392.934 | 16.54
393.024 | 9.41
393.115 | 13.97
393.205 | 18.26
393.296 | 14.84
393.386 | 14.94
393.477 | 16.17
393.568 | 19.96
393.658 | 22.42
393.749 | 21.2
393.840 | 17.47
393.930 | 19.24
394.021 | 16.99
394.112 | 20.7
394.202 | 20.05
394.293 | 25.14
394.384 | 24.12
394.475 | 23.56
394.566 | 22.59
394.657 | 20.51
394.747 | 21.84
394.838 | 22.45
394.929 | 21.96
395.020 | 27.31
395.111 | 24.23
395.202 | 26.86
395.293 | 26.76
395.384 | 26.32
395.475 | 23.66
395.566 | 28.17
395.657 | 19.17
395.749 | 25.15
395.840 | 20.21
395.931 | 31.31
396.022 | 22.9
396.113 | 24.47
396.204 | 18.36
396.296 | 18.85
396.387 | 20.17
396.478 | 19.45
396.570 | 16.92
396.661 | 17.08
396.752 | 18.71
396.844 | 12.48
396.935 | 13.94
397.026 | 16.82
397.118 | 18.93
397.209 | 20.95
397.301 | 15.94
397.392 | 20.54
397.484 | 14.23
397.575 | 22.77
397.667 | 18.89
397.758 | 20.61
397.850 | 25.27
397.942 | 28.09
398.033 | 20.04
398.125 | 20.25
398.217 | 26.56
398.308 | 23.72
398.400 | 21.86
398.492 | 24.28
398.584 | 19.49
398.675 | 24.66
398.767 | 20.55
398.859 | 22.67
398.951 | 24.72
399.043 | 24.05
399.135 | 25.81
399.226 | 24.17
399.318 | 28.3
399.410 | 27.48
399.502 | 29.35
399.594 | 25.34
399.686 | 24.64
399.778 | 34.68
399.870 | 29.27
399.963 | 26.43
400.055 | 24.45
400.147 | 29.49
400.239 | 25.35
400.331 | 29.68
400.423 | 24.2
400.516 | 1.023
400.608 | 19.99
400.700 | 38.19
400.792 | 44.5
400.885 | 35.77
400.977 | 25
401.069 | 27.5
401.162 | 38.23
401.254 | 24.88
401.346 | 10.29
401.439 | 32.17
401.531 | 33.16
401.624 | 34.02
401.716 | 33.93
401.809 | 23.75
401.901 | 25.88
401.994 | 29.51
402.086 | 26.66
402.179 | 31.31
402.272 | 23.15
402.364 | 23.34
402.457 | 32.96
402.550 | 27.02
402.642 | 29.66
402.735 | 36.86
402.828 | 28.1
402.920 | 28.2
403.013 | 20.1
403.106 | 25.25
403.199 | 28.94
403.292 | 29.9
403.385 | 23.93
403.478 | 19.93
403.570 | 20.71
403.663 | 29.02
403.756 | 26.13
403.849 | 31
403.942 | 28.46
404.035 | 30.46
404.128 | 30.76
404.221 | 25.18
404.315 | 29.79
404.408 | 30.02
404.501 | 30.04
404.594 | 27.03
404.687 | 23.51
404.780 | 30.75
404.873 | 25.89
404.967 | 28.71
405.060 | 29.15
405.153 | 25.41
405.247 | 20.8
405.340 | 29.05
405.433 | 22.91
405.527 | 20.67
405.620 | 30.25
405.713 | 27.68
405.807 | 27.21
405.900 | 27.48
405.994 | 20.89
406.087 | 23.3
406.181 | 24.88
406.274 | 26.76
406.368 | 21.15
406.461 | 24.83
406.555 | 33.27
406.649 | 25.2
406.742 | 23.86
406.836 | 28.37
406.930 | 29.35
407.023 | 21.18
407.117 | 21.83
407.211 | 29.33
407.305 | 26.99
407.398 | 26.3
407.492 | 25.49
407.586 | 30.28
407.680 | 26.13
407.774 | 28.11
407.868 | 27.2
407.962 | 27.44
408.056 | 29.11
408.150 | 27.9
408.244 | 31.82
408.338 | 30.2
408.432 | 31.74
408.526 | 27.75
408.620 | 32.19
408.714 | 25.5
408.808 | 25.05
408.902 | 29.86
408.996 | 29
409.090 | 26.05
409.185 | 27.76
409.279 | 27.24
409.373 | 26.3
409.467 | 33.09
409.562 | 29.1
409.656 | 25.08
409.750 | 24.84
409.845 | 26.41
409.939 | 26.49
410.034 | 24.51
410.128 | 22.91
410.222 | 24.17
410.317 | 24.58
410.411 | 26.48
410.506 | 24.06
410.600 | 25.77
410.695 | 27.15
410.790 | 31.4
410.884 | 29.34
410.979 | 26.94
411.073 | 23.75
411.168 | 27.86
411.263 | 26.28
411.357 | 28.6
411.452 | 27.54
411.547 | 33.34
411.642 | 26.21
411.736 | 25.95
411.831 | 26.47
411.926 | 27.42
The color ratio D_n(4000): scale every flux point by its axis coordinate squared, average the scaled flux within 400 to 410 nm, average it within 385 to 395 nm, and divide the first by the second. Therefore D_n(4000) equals 1.3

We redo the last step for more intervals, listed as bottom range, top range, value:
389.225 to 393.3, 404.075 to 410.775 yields 1.30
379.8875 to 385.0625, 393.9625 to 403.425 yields 1.29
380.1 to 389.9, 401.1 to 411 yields 1.39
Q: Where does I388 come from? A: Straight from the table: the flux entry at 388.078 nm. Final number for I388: 19.56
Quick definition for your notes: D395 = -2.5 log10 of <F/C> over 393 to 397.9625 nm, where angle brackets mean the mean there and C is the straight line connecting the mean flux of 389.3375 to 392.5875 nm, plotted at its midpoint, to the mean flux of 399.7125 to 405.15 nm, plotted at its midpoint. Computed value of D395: 0.21 mag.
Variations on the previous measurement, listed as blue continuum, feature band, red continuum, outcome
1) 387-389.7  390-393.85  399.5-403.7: 0.10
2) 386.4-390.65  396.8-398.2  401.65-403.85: 0.31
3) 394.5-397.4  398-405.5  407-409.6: -0.10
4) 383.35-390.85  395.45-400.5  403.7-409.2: 0.11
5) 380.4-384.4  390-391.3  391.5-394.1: -0.23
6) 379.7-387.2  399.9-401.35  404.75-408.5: -0.07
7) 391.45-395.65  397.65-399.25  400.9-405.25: 0.07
